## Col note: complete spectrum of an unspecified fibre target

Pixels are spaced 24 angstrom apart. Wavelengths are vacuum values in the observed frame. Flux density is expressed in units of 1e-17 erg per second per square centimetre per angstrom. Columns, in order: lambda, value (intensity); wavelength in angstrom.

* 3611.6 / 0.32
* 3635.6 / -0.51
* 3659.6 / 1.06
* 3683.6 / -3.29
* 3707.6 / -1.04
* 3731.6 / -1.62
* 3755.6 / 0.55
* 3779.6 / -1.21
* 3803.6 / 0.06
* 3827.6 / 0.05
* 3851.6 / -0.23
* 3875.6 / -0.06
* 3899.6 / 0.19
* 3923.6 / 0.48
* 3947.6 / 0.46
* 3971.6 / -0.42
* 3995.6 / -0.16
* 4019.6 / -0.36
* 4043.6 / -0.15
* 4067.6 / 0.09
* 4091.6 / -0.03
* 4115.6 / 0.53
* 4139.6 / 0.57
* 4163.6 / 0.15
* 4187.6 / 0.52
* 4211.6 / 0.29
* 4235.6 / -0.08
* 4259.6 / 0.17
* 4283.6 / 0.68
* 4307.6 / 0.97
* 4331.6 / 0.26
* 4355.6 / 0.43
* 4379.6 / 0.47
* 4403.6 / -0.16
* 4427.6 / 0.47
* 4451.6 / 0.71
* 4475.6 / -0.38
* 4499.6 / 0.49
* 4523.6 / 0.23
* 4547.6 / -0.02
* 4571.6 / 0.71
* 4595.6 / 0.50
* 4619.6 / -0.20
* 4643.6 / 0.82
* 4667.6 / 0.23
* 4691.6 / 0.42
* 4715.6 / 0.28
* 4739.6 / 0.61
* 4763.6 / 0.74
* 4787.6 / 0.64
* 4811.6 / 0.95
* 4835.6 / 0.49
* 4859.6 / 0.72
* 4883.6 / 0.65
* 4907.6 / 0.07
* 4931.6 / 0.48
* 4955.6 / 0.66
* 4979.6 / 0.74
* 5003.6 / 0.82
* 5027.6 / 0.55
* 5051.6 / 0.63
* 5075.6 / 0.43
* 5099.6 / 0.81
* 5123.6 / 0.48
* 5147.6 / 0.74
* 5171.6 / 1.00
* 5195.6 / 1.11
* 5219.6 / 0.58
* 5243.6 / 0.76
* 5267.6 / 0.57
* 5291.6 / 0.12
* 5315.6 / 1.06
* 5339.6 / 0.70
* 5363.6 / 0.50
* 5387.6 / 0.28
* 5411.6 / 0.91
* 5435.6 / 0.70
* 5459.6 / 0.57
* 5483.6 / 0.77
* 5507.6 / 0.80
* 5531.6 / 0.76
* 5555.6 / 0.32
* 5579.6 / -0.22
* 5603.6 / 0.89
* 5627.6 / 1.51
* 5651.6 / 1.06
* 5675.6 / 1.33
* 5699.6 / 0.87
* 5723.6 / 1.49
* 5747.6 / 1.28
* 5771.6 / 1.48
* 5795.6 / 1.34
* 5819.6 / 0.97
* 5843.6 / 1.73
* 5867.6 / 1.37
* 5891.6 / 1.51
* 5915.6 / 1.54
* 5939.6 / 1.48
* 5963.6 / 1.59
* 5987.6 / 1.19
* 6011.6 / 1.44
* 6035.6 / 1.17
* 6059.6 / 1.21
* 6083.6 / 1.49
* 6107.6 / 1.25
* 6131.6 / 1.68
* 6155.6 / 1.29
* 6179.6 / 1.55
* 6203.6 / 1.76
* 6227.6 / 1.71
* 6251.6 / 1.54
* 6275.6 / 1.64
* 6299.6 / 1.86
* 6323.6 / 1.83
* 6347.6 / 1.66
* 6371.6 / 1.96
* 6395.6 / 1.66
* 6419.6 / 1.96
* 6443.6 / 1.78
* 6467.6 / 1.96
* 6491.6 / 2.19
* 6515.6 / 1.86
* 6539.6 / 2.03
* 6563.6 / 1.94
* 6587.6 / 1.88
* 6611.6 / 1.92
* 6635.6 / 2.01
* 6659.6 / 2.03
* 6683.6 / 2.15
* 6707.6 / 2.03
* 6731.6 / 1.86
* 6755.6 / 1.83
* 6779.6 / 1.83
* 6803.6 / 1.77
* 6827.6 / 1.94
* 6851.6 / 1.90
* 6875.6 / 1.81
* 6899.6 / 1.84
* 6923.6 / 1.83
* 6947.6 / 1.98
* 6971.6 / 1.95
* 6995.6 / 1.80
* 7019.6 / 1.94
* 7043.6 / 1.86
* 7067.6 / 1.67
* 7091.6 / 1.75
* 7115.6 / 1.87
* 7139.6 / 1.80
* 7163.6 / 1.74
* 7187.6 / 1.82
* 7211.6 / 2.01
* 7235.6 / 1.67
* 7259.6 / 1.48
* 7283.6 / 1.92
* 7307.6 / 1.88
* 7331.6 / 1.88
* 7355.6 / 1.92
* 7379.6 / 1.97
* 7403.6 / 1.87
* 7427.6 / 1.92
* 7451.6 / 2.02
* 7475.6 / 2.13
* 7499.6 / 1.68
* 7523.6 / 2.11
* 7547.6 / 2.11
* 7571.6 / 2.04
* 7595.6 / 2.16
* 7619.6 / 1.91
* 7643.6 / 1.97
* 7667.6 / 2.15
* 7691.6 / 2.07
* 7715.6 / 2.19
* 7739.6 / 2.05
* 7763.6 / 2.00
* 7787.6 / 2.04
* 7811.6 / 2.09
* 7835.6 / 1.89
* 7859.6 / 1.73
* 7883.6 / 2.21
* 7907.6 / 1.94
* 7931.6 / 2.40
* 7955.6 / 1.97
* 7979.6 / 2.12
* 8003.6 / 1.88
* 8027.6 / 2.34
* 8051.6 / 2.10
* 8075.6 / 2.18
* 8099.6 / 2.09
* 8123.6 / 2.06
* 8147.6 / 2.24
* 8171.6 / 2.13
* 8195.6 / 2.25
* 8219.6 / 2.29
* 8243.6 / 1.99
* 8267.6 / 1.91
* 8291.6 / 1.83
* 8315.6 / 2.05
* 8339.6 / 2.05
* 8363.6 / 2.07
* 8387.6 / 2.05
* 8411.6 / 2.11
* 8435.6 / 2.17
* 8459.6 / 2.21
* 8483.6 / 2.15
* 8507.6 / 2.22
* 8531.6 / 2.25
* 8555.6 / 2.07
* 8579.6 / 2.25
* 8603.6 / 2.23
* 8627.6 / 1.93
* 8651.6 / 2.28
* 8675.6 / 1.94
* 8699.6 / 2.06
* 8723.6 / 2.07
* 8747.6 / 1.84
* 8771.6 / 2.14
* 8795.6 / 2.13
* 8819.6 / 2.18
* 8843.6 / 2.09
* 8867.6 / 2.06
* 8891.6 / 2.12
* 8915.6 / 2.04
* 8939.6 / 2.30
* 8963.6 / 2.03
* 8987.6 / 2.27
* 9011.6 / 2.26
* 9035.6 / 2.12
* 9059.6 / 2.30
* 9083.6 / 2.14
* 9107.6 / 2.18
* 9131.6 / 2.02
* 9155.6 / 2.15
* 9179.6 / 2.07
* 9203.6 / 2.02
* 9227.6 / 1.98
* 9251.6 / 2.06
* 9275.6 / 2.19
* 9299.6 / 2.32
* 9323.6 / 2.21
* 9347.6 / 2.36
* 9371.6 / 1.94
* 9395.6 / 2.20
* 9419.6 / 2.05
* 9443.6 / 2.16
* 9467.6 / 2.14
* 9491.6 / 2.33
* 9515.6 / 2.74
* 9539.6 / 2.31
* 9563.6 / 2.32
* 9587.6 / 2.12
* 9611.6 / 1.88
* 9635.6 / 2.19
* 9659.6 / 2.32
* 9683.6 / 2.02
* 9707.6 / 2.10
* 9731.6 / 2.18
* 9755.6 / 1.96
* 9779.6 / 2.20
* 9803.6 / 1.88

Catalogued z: 0.40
